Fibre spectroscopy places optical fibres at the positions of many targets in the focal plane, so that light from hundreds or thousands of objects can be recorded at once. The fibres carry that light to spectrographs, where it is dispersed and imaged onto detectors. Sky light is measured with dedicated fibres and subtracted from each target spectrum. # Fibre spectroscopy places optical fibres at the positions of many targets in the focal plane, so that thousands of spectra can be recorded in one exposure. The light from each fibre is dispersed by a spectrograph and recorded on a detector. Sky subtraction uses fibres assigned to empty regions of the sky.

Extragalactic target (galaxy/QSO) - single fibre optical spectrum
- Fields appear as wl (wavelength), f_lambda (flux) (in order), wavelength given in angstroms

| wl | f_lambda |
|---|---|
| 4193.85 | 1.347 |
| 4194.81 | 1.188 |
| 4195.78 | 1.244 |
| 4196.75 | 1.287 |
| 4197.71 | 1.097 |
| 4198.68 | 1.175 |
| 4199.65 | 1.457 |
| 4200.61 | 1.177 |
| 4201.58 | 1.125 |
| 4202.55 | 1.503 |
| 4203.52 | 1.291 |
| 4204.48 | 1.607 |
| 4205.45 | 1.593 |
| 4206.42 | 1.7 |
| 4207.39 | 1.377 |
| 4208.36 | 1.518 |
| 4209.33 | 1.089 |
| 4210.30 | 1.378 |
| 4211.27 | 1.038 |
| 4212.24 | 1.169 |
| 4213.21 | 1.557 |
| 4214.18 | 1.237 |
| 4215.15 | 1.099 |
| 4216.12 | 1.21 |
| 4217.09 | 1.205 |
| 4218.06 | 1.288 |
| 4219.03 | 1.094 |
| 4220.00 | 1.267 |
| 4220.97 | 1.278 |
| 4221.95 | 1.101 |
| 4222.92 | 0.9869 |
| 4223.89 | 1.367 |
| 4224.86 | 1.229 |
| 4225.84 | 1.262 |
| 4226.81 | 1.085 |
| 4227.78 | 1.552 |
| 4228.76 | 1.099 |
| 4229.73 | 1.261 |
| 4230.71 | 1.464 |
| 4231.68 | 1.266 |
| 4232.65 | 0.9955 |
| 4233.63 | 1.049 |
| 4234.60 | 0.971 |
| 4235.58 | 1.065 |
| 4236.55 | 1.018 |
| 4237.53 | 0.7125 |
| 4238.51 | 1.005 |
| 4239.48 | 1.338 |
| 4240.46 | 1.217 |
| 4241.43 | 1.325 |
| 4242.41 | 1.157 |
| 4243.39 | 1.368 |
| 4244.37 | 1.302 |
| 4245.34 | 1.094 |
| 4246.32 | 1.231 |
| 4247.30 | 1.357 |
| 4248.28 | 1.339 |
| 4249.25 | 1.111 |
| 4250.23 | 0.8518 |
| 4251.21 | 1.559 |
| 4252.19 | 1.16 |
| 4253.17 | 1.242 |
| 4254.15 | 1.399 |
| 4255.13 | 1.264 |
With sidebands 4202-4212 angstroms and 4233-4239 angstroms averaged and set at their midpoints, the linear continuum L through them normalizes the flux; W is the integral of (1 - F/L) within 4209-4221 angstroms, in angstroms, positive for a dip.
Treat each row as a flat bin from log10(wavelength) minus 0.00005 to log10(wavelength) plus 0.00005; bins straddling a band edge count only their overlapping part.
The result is 0.5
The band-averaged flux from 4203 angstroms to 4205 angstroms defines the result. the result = 1.46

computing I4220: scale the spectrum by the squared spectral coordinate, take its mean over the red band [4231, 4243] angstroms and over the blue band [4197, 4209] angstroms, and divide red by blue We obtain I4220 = 0.81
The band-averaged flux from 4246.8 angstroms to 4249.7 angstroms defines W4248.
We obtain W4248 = 1.27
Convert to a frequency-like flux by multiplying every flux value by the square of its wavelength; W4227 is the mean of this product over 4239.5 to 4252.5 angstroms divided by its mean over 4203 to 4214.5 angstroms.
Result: 0.91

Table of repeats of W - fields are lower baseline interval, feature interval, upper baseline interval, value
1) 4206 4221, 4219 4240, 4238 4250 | 1.58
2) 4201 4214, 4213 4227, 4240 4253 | 1.23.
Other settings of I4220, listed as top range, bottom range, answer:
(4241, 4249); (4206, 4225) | 1.02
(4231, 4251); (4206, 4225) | 0.92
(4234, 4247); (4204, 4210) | 0.79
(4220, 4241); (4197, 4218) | 0.89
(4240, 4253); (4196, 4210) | 0.93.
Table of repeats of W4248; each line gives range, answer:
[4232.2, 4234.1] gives 1.02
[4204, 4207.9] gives 1.57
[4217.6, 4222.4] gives 1.21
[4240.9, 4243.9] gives 1.28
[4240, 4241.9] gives 1.28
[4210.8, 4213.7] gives 1.26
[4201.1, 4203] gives 1.31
